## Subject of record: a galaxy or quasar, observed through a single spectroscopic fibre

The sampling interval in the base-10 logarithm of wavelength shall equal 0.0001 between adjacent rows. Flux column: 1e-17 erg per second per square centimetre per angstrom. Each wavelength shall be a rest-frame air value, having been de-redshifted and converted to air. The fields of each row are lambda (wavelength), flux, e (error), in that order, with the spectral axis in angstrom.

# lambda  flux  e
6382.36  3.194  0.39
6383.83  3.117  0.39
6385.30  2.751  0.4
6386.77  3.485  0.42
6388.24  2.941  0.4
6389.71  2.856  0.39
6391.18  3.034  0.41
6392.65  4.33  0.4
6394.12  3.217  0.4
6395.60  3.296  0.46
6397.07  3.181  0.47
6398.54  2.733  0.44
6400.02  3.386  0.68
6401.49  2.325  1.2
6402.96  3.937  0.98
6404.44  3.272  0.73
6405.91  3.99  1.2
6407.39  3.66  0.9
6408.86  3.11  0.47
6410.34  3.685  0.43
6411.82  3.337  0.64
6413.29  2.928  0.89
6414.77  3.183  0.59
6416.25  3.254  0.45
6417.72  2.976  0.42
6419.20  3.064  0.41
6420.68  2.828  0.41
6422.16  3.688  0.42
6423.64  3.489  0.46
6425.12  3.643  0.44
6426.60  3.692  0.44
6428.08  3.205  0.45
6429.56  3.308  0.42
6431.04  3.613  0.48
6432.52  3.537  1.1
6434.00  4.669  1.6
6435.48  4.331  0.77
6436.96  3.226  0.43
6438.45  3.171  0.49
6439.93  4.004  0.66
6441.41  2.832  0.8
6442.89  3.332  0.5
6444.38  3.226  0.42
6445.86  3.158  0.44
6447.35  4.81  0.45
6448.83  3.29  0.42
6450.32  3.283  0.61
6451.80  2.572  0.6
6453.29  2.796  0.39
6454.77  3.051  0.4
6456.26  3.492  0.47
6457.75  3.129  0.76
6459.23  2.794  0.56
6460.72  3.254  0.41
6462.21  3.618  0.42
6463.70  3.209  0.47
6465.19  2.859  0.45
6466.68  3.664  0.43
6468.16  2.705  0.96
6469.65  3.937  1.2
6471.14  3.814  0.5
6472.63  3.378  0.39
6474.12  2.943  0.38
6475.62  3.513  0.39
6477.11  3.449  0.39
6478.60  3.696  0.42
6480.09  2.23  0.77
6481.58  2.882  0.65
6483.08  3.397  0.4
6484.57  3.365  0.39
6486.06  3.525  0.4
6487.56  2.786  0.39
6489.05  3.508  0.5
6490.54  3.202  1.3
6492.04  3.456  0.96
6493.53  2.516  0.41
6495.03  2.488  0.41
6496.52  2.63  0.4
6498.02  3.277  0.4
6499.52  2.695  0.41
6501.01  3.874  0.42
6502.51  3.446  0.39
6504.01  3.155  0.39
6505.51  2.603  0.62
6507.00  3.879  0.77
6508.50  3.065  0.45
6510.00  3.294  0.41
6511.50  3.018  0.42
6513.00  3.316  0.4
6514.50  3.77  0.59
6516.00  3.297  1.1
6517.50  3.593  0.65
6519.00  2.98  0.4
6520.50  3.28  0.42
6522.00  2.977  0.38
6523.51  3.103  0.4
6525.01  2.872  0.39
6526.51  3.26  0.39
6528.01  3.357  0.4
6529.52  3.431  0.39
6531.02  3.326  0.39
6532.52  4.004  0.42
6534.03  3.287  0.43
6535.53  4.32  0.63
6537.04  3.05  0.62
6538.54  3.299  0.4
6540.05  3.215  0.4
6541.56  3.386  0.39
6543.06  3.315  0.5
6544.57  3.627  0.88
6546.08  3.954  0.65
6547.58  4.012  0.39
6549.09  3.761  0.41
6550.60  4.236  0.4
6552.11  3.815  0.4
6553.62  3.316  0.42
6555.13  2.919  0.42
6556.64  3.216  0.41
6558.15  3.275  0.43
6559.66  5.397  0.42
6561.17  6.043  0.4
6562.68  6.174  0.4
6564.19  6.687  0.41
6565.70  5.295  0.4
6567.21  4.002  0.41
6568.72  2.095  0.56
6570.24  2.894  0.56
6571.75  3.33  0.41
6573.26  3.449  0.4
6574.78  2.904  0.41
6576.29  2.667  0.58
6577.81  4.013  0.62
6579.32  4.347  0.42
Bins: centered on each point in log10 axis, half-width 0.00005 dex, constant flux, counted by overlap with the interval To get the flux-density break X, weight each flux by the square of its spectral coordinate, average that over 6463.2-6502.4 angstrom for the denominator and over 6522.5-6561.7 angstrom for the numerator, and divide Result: 1.16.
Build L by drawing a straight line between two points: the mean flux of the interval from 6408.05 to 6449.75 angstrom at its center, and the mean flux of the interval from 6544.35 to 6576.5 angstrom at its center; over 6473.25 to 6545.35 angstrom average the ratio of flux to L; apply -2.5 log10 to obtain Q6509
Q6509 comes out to 0.16 mag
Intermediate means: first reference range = 3.45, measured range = 3.25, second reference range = 3.99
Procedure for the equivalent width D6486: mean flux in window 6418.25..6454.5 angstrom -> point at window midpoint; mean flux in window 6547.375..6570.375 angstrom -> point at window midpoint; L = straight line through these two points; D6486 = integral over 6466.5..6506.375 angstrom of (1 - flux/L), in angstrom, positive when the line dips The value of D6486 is 6.1 angstrom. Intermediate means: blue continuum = 3.44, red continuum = 4.23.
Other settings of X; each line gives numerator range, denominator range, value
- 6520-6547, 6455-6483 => 1.07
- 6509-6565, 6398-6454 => 1.13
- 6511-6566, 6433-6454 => 1.11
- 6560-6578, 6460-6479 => 1.27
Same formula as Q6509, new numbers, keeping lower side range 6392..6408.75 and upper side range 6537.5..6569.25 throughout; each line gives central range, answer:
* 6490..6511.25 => 0.22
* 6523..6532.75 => 0.19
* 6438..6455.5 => 0.09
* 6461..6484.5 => 0.13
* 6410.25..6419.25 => 0.09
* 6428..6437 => -0.08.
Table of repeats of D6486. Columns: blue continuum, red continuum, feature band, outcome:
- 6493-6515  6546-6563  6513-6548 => 2.3 angstrom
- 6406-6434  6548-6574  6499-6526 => 4.4 angstrom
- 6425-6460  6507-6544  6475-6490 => 0.7 angstrom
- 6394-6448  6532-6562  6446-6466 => 1.5 angstrom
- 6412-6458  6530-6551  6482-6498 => 1.9 angstrom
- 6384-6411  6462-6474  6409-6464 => -0.6 angstrom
